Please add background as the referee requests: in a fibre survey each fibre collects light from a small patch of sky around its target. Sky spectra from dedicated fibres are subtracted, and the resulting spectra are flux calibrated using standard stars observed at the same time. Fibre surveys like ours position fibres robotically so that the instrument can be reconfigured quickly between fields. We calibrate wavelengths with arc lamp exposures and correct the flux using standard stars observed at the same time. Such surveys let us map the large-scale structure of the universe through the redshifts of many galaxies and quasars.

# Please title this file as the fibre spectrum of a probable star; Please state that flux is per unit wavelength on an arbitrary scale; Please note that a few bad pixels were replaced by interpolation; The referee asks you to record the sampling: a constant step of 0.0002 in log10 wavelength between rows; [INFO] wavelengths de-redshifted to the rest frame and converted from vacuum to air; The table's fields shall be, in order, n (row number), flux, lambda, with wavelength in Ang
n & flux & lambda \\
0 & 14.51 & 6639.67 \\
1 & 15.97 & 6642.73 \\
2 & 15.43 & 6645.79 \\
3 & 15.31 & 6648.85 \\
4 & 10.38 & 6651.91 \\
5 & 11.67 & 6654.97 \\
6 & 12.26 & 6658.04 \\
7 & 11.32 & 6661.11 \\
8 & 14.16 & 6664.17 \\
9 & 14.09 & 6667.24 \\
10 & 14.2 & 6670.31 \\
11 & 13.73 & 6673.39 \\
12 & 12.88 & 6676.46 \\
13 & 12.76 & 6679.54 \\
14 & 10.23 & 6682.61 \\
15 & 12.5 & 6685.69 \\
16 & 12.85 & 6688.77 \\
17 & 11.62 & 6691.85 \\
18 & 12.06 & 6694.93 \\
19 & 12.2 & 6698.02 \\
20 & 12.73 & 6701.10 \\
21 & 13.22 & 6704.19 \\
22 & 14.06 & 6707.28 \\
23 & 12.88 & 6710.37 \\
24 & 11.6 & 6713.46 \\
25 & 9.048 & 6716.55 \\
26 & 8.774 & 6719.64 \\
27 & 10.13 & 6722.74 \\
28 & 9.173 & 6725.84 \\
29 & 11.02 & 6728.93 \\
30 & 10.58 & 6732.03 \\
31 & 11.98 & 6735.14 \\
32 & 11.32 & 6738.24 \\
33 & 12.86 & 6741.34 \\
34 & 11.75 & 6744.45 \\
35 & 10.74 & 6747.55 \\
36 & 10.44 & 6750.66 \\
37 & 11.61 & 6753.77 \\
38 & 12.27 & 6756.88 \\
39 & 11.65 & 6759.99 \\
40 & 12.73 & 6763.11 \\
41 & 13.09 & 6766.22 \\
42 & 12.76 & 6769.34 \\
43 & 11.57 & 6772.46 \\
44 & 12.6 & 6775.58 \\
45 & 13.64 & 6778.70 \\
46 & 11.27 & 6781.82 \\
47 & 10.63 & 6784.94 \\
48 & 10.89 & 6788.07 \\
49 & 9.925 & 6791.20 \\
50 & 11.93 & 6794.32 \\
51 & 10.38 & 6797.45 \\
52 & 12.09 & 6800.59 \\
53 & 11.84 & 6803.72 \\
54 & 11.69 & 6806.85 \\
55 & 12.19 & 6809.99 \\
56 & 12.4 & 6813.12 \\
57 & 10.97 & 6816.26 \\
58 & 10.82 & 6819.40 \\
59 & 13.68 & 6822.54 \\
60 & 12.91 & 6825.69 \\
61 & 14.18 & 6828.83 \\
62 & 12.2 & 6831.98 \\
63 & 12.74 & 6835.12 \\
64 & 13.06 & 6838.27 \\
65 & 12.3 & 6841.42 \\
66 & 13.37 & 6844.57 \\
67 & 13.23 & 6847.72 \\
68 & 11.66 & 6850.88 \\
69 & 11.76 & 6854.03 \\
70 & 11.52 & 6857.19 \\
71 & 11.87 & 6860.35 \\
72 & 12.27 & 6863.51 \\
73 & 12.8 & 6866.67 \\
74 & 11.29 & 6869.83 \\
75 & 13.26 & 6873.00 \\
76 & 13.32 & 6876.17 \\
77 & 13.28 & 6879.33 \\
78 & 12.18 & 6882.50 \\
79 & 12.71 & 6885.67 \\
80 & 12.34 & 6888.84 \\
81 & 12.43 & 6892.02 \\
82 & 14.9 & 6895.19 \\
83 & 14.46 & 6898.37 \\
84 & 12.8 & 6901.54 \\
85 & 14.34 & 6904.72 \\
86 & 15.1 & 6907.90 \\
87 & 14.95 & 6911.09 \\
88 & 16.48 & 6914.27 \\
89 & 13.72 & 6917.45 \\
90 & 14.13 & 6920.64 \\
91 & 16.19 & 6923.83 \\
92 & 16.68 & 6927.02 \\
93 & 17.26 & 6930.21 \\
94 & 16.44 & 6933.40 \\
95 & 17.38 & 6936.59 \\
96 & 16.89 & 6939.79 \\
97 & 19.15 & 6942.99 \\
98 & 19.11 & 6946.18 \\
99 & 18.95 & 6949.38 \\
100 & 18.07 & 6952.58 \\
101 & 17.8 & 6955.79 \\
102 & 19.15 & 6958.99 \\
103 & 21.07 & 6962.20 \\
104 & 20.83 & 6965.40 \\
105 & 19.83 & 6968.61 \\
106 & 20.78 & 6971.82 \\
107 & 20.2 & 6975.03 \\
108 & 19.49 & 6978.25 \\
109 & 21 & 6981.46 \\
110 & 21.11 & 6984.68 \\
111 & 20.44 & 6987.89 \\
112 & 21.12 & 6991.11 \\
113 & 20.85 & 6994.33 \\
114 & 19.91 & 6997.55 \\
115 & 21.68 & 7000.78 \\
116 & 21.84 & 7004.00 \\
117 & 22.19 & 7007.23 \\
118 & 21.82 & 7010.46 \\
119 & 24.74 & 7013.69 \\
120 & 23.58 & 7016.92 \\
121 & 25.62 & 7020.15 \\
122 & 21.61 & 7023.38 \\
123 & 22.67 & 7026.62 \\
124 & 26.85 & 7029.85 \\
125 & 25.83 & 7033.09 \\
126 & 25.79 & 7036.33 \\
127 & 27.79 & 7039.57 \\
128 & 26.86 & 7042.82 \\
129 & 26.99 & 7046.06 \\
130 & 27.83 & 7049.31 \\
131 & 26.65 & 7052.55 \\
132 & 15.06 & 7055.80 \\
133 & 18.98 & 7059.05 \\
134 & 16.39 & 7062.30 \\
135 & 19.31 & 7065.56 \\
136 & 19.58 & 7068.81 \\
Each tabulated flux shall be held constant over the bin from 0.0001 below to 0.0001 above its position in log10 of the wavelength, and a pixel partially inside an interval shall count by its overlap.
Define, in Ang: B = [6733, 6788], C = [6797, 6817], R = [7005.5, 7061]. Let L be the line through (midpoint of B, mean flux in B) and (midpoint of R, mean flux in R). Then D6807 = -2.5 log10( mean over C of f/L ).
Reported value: 0.19 mag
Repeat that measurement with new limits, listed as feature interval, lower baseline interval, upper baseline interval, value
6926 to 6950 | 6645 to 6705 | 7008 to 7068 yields 0.16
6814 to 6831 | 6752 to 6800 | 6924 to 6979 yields 0.10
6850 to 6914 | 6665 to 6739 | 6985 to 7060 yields 0.37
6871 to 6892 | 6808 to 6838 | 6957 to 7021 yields 0.21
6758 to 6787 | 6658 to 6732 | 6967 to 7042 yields 0.20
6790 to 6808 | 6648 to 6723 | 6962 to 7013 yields 0.34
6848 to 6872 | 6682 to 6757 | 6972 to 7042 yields 0.38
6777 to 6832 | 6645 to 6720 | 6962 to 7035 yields 0.34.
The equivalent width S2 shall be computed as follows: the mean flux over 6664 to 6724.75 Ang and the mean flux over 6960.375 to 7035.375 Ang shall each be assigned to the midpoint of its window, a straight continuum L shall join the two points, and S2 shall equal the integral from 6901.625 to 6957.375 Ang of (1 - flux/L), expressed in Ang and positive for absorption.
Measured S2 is 9.3 Ang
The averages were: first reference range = 12.2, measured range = 16.5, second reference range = 22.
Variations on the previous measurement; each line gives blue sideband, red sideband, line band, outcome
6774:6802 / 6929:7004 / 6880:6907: 4.90 Ang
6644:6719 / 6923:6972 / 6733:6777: 7.06 Ang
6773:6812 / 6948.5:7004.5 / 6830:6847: 1.19 Ang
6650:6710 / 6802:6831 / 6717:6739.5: 3.86 Ang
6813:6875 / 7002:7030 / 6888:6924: 4.49 Ang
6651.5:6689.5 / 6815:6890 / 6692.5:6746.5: 4.66 Ang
